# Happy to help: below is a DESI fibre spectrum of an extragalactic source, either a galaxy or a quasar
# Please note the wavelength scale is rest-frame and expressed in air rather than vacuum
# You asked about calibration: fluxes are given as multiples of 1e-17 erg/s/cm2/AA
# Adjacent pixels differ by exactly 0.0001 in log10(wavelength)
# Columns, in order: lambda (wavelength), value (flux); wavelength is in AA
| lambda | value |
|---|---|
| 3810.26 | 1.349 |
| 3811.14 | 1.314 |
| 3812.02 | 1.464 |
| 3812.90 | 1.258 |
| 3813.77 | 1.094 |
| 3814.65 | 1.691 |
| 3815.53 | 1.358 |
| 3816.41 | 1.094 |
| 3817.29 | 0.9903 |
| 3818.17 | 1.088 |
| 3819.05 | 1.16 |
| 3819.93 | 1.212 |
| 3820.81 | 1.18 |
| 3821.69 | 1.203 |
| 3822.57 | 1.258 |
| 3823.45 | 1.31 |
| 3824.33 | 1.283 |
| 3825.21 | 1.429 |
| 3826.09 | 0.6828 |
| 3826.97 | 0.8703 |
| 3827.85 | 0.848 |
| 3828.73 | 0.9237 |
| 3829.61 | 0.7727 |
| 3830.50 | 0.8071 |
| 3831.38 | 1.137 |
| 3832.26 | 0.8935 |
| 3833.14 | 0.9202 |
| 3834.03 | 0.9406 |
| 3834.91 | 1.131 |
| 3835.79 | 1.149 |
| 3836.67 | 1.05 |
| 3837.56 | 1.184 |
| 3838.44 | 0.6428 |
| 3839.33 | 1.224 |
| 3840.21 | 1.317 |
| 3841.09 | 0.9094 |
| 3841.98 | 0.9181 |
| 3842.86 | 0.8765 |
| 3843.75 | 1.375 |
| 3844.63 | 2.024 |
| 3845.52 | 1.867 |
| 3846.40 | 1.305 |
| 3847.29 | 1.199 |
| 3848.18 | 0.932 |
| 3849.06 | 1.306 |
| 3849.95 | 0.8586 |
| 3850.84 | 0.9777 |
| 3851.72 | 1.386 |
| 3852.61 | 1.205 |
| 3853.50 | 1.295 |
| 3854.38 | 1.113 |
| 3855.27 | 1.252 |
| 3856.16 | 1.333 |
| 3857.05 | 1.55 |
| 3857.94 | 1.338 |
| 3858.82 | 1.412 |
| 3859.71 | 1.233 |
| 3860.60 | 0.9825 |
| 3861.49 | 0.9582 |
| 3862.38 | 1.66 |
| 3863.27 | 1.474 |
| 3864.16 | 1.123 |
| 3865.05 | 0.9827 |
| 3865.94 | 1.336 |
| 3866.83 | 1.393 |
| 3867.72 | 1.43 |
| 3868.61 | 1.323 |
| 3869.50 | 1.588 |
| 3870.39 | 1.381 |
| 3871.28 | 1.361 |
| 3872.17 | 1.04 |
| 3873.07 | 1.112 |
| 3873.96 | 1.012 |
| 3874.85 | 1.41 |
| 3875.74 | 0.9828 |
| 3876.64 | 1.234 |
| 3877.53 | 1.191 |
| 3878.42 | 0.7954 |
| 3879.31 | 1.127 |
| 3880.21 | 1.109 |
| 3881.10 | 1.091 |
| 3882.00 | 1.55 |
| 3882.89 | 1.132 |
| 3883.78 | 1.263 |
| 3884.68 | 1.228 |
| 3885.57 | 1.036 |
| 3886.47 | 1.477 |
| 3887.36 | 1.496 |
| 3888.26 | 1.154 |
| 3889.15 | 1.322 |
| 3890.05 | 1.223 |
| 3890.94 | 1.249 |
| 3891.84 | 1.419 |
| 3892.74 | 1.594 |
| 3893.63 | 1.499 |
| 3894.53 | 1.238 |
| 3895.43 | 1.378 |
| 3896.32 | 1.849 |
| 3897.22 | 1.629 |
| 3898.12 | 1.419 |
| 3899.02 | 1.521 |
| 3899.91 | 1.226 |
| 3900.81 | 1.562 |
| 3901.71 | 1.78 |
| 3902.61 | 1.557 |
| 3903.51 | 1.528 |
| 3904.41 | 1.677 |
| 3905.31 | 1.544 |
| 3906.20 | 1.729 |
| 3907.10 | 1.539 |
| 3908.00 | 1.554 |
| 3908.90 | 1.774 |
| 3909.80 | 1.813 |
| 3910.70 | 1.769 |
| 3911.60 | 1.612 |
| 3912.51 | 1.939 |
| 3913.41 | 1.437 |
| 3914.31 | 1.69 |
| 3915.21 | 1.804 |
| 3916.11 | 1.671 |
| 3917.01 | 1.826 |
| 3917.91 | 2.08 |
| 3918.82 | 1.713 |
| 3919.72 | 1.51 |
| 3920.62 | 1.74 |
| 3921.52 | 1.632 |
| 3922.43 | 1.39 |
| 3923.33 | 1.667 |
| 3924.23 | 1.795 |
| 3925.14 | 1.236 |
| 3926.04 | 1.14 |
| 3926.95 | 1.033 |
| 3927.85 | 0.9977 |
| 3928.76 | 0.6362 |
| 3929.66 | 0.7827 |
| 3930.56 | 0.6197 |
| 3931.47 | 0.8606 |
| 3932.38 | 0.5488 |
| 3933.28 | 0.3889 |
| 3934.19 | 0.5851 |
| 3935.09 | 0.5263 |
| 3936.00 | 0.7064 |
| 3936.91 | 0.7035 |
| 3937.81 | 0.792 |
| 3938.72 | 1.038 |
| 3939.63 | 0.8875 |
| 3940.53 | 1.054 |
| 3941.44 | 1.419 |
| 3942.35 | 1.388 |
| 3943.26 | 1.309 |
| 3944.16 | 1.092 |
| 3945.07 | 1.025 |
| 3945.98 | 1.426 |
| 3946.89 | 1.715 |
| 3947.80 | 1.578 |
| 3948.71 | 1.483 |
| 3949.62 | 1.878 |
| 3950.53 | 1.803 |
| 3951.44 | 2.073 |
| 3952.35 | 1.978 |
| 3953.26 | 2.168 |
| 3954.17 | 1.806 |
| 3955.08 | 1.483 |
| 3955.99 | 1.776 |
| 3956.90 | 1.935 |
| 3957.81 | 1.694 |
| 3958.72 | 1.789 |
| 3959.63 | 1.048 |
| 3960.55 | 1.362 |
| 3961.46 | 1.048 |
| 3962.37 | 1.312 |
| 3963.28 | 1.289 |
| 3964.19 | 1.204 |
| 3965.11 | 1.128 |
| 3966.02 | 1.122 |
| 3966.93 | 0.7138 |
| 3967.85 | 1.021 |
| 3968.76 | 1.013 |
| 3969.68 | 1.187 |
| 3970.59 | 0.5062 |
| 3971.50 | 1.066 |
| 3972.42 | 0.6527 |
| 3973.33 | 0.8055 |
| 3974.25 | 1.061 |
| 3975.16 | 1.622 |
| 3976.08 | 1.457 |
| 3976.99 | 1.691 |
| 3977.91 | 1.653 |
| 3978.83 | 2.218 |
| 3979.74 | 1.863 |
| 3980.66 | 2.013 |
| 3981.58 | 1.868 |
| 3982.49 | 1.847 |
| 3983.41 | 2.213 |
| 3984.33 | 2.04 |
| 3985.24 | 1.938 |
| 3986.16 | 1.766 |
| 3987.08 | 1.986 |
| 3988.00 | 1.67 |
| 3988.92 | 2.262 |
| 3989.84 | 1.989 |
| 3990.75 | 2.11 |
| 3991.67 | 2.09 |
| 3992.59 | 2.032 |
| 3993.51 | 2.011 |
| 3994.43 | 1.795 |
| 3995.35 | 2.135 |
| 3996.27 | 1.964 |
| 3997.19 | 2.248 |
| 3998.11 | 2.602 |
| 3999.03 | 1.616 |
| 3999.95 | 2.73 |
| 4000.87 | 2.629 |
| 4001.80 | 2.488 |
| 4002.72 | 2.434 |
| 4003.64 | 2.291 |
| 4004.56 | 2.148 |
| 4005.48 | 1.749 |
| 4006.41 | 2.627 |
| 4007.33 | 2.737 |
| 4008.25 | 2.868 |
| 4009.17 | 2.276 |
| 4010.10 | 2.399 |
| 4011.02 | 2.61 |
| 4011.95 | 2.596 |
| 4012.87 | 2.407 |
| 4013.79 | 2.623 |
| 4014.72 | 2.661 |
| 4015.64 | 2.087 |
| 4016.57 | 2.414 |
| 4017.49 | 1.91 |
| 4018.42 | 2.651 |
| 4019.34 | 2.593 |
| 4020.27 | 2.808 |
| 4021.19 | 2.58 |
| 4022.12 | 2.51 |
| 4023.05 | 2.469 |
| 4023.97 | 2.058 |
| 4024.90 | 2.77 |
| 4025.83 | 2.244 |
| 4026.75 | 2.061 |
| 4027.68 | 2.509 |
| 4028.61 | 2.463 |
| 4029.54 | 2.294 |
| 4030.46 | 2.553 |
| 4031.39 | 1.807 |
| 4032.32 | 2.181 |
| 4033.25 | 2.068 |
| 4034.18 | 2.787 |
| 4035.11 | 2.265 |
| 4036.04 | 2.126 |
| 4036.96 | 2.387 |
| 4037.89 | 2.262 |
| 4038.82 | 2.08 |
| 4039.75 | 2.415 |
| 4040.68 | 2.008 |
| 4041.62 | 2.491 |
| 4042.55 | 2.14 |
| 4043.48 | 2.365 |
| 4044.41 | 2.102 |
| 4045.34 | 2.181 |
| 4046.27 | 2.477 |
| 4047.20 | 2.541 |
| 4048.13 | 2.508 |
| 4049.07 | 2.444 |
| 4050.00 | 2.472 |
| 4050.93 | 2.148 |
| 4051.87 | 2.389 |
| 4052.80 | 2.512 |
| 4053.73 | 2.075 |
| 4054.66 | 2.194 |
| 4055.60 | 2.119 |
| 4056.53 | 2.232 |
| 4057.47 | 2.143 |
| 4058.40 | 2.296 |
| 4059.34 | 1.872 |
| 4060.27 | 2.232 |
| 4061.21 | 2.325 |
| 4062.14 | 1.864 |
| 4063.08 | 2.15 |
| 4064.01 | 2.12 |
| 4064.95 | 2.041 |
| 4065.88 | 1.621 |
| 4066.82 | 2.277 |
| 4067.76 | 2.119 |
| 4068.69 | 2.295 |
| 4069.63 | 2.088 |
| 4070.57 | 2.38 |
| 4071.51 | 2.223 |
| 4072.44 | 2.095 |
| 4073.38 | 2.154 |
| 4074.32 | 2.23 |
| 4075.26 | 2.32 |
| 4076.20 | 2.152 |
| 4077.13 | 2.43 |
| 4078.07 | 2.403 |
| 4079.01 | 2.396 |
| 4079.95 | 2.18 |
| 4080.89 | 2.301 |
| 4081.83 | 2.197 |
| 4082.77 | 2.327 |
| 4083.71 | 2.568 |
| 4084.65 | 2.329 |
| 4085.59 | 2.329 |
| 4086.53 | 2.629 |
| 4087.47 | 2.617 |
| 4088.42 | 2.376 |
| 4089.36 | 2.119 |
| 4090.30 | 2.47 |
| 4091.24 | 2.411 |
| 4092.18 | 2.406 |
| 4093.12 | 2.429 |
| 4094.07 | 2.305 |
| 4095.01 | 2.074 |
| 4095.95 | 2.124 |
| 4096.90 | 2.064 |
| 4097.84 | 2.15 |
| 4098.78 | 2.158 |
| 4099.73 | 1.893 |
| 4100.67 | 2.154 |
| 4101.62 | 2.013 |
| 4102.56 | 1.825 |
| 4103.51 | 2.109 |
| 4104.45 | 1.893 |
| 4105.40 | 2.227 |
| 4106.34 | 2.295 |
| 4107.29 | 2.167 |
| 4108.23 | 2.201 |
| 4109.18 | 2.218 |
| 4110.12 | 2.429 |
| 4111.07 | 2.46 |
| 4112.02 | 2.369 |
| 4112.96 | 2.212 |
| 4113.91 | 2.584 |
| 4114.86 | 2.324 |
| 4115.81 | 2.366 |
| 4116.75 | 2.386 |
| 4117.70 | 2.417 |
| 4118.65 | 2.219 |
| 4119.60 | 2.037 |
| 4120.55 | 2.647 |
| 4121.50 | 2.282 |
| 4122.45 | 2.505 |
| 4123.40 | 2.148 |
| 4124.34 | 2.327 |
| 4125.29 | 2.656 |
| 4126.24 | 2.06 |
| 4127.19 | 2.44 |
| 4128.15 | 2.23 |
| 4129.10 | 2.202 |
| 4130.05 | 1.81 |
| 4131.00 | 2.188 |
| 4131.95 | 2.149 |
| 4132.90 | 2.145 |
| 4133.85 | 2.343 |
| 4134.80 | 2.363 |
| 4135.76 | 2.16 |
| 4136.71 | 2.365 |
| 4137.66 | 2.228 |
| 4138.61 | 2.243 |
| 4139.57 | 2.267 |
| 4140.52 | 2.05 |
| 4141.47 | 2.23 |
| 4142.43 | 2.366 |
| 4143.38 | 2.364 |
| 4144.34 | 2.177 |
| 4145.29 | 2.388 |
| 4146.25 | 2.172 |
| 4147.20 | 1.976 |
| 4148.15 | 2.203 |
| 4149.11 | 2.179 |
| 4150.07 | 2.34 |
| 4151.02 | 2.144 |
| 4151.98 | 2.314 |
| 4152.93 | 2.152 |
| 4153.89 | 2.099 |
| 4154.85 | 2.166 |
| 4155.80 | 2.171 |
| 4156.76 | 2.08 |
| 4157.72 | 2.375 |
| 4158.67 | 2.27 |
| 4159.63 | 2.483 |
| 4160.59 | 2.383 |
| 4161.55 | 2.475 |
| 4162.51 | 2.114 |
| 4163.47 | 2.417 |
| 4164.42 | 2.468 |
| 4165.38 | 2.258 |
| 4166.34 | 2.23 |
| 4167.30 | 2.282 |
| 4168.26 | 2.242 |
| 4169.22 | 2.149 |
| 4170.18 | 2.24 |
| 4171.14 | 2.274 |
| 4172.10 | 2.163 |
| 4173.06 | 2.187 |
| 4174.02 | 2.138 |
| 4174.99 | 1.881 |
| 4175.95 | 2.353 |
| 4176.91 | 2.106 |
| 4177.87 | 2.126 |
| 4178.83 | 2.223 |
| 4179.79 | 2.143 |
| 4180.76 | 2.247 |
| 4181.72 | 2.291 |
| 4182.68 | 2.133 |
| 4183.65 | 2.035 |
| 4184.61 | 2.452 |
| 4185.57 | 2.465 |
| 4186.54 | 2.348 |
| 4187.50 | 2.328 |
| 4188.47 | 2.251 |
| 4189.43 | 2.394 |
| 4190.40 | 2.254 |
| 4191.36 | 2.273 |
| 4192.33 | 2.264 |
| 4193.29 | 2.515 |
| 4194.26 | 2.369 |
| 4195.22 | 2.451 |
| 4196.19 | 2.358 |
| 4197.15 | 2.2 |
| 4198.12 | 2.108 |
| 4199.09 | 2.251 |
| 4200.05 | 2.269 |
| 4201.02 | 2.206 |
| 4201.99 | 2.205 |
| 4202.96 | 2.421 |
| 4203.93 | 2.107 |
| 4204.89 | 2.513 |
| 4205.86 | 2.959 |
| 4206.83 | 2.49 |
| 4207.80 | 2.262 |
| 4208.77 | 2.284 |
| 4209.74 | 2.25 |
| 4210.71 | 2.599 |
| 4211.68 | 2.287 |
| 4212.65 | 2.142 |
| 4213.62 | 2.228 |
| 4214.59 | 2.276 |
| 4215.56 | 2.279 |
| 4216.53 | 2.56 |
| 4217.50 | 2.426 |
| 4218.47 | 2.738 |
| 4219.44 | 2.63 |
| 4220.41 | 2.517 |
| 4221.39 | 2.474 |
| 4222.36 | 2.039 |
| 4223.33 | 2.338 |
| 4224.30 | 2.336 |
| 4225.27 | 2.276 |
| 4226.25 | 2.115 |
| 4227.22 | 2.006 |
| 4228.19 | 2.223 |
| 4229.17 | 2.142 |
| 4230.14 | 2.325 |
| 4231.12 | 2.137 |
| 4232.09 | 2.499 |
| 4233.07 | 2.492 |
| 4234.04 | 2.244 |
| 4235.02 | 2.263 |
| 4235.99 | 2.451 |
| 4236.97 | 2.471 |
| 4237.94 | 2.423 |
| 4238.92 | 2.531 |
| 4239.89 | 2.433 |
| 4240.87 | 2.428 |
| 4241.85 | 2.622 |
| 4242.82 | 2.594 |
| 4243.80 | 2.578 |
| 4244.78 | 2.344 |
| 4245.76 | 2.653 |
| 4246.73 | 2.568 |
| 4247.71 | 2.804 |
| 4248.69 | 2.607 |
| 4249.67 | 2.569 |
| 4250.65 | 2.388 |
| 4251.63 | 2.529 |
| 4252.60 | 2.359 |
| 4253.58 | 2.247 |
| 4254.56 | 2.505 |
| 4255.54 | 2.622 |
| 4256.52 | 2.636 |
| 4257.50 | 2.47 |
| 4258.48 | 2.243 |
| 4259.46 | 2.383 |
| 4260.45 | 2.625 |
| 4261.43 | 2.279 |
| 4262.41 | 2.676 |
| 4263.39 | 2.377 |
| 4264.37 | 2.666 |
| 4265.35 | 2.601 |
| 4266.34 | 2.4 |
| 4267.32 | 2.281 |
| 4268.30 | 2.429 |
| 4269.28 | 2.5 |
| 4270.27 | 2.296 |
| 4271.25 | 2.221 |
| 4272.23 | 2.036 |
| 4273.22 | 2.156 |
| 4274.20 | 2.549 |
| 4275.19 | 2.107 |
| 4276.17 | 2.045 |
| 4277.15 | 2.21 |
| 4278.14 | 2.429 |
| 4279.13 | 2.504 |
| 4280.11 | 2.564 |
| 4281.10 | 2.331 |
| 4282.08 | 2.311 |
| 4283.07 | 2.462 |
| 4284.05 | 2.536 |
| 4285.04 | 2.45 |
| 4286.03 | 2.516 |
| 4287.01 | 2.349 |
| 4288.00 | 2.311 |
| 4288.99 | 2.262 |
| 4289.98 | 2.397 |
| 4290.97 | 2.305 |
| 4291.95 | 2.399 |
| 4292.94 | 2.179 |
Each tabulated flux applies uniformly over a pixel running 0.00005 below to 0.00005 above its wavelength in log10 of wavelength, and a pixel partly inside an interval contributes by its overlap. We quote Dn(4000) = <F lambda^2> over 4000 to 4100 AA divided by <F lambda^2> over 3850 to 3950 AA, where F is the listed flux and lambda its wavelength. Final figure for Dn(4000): 1.89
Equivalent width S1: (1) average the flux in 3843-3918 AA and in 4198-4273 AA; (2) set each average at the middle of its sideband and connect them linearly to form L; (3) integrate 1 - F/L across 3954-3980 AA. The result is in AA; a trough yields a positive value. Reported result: 5.0 AA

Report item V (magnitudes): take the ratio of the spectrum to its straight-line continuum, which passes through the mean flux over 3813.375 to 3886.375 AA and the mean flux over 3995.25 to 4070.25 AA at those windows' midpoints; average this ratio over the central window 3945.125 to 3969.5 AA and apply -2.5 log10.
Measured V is 0.23 mag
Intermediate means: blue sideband 1.18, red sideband 2.31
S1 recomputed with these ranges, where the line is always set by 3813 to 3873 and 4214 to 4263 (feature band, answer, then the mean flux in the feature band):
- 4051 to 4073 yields -3.4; 2.16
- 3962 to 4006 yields -2.7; 1.74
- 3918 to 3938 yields 5.2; 1.07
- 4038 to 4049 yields -3.0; 2.3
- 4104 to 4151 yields -4.2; 2.26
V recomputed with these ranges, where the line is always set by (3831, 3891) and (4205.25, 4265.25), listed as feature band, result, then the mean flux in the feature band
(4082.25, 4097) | -0.203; 2.35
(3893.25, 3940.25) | 0.022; 1.35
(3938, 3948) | 0.187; 1.25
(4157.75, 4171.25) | -0.055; 2.31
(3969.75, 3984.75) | 0.047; 1.53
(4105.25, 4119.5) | -0.146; 2.32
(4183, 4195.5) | -0.027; 2.33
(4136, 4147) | -0.064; 2.25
